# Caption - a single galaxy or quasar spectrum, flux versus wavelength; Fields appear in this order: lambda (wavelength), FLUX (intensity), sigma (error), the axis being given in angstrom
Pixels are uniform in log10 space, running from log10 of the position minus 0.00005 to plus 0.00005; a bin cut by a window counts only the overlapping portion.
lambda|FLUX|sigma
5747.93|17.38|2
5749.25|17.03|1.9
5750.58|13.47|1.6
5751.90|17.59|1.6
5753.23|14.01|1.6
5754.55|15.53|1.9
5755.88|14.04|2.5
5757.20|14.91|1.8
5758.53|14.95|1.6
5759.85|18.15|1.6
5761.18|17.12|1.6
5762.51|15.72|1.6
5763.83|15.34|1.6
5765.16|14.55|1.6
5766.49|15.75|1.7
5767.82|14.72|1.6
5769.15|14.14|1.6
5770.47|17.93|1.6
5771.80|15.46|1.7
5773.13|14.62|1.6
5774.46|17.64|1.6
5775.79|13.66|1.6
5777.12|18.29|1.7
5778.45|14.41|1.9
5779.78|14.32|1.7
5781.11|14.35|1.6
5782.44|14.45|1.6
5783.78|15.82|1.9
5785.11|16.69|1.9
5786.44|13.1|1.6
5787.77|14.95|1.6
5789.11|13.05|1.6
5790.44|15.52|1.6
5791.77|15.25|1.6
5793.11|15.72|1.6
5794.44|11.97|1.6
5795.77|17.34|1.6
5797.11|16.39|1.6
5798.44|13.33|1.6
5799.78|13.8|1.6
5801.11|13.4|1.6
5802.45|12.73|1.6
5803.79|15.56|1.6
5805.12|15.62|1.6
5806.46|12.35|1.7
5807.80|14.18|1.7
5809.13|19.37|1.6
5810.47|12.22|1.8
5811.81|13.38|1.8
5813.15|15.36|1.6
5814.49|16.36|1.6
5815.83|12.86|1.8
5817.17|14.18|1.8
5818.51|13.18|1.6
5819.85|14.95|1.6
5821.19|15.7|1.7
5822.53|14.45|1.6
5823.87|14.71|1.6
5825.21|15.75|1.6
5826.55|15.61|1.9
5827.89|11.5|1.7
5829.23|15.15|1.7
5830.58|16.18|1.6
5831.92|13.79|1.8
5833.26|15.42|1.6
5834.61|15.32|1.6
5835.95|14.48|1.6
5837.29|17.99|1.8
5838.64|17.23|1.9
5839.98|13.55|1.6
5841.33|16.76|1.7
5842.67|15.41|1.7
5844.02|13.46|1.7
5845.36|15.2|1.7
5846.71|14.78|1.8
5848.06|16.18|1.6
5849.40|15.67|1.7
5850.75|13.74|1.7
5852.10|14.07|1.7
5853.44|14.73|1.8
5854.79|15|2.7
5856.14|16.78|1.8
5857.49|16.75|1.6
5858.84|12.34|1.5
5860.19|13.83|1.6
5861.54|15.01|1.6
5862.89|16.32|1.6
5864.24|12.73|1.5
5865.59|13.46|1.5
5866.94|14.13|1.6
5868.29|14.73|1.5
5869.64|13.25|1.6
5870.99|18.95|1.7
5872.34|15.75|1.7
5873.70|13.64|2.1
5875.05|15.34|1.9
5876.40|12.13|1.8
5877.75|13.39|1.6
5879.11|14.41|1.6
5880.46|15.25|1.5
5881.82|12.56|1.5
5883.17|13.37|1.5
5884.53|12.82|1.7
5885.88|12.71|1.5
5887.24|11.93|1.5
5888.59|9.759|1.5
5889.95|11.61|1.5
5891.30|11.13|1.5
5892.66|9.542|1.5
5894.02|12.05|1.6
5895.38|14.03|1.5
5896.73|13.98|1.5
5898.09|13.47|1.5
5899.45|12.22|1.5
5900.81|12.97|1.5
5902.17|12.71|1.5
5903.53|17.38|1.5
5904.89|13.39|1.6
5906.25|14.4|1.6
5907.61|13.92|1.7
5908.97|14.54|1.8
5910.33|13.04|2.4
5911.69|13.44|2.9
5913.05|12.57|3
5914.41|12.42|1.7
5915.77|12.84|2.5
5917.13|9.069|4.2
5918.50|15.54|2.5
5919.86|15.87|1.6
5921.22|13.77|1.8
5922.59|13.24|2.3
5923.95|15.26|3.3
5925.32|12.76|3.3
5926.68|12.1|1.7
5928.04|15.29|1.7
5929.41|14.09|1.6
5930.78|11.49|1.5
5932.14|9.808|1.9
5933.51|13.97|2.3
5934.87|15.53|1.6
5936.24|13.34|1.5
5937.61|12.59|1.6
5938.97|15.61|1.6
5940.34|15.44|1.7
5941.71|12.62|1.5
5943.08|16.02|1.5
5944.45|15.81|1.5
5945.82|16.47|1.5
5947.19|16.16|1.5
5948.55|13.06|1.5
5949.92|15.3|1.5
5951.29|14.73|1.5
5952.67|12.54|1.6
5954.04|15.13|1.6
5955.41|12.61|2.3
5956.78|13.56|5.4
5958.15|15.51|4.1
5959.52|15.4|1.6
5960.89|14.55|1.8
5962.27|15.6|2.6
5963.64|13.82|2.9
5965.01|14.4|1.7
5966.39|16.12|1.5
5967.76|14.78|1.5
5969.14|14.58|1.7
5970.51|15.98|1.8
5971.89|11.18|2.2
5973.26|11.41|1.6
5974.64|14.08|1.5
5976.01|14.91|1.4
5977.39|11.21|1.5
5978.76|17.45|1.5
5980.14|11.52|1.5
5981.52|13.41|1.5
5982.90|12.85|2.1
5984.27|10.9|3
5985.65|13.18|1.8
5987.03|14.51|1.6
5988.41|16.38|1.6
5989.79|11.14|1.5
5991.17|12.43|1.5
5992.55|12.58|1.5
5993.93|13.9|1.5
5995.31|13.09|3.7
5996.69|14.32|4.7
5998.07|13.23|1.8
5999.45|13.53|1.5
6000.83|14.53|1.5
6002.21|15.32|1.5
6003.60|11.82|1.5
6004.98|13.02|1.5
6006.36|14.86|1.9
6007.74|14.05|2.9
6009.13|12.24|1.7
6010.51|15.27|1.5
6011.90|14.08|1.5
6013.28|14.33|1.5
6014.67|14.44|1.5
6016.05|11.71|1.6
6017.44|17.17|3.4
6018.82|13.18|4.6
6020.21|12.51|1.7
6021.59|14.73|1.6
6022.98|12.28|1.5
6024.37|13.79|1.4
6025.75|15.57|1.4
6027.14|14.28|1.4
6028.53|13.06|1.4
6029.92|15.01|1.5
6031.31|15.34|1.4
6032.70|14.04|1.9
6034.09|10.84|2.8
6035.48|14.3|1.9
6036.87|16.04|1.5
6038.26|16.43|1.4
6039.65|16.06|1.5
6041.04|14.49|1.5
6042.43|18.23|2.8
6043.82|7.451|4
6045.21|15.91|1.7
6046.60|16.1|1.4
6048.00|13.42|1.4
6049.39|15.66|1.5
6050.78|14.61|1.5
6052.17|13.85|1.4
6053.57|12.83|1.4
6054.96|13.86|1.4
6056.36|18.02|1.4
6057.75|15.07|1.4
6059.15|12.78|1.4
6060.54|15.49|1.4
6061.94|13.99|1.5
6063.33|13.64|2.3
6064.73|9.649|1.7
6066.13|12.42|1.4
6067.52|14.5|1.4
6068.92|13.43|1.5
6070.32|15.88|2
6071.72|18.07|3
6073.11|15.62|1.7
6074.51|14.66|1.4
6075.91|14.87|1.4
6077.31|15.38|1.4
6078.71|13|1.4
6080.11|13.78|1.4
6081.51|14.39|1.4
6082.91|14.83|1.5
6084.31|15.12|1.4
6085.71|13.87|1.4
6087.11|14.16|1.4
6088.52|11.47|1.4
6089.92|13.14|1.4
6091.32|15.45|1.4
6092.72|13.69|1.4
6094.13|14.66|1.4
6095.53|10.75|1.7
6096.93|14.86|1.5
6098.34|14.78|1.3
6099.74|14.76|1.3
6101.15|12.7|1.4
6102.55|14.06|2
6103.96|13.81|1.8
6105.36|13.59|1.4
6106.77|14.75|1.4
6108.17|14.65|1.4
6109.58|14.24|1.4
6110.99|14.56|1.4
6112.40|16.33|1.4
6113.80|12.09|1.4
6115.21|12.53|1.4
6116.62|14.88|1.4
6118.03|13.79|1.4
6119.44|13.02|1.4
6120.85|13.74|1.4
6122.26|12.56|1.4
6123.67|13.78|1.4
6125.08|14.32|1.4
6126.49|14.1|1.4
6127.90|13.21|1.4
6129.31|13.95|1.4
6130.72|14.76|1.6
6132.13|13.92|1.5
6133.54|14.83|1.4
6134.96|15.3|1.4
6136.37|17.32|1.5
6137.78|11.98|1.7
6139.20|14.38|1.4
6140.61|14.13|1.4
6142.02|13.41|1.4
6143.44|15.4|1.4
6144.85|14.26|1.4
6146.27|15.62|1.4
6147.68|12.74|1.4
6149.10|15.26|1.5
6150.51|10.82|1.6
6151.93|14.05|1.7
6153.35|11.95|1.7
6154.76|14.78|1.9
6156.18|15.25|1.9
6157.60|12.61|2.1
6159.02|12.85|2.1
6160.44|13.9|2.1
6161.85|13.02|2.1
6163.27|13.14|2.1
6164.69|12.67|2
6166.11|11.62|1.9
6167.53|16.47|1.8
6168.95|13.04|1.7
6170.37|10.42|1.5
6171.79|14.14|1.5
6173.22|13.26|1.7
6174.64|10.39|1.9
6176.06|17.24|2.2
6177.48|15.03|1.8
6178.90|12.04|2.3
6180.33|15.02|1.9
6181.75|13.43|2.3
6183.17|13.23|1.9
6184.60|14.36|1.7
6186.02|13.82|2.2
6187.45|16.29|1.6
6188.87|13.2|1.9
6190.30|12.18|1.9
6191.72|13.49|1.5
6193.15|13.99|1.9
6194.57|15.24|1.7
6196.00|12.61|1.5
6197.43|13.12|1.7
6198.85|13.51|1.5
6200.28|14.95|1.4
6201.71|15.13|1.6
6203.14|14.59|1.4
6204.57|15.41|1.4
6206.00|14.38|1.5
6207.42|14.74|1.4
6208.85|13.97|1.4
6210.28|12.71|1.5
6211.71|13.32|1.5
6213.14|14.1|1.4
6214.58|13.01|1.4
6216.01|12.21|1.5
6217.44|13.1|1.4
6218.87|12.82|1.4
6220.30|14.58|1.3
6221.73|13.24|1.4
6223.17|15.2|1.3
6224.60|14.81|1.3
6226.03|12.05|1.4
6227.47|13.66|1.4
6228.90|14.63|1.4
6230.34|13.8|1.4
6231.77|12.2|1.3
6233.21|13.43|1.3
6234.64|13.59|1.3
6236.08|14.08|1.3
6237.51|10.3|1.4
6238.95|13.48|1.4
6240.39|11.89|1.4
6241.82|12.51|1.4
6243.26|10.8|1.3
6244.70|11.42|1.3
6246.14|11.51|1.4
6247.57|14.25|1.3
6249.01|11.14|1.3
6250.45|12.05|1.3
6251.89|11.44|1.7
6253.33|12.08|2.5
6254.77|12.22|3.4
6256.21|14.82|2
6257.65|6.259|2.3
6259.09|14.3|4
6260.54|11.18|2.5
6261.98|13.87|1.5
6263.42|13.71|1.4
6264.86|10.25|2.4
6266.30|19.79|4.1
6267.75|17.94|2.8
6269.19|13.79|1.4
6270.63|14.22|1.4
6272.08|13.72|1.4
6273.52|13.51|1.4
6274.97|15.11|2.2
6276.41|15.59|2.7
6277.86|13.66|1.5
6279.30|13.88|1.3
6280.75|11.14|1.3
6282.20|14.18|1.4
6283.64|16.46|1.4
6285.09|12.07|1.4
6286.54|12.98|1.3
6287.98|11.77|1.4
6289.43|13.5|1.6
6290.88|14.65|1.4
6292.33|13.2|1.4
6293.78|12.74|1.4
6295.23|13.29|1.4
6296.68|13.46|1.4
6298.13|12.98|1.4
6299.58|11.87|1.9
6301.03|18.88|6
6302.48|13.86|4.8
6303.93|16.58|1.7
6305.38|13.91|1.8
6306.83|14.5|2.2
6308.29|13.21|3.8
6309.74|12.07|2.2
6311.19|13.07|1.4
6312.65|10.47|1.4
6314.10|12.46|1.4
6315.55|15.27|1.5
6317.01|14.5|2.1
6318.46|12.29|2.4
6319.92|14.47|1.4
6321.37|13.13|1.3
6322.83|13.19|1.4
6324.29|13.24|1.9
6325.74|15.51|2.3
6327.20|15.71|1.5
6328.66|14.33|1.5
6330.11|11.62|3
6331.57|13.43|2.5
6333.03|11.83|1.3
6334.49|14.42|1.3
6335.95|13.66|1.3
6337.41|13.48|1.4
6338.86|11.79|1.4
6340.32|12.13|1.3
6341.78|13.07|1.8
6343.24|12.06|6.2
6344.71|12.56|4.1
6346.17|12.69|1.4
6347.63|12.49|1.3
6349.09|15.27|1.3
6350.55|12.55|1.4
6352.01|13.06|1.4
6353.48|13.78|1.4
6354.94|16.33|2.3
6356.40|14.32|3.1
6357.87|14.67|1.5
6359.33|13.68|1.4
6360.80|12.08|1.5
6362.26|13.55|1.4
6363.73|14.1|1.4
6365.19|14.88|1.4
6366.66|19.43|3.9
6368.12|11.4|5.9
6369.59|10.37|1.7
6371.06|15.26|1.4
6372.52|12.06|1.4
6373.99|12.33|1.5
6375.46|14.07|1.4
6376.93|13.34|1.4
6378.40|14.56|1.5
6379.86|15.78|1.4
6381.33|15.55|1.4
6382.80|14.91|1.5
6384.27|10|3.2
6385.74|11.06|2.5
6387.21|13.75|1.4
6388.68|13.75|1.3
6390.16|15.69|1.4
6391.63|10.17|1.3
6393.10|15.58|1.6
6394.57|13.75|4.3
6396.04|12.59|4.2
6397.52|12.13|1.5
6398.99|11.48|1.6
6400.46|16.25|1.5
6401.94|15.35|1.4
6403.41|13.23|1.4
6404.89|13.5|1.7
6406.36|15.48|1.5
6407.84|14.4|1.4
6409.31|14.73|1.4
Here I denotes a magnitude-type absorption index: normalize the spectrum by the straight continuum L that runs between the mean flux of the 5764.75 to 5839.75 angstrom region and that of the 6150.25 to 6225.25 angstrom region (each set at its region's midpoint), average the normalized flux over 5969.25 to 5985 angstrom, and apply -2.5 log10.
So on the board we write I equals 0.09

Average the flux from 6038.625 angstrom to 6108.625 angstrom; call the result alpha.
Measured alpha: 14.3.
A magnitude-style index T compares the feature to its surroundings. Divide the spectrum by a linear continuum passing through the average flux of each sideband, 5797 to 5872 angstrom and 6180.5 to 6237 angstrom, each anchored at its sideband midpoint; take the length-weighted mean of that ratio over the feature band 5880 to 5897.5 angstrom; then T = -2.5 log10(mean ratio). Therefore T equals 0.19 mag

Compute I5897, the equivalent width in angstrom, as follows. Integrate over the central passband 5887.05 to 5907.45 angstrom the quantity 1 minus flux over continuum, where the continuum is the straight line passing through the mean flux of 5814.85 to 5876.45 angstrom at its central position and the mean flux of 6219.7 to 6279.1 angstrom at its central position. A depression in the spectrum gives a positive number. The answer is 2.6 angstrom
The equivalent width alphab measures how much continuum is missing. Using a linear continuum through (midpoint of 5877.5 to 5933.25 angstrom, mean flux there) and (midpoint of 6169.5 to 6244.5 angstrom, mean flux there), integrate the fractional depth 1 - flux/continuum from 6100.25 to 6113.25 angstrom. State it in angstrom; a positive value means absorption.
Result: -0.9 angstrom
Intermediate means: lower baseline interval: 13.1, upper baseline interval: 13.5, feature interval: 14.3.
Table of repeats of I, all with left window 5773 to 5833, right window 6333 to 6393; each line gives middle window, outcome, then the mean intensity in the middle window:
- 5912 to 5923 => 0.103 mag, 13.2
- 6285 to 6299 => 0.046 mag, 13.1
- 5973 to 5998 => 0.080 mag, 13.3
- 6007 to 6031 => 0.020 mag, 14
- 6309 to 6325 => 0.041 mag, 13.1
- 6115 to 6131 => 0.024 mag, 13.7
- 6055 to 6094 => -0.012 mag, 14.3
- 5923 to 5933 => 0.116 mag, 13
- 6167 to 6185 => 0.021 mag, 13.7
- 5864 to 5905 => 0.092 mag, 13.4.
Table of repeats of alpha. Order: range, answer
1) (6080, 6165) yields 13.9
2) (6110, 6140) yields 14.1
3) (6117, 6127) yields 13.6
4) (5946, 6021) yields 13.9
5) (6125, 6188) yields 13.8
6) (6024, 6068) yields 14.3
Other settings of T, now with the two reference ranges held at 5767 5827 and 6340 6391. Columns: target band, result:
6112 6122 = 0.04 mag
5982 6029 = 0.06 mag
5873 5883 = 0.07 mag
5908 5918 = 0.16 mag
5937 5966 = -0.01 mag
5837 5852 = -0.04 mag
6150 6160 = 0.07 mag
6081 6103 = 0.02 mag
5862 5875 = -0.01 mag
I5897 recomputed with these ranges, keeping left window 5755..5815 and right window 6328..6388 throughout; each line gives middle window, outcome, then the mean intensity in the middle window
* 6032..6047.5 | -0.2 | 14.5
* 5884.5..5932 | 5.4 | 13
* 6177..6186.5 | 0.1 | 13.8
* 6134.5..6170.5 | 0.7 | 13.8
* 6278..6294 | 0.4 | 13.4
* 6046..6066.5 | 0.3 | 14.1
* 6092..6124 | 0.7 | 13.9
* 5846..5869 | 0.2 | 14.7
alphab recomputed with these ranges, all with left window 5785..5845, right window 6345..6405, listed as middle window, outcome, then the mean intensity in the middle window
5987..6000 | 0.87 angstrom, 13.5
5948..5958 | 0.38 angstrom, 13.9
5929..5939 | 0.97 angstrom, 13.1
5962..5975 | 0.28 angstrom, 14.2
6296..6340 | 0.51 angstrom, 13.6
